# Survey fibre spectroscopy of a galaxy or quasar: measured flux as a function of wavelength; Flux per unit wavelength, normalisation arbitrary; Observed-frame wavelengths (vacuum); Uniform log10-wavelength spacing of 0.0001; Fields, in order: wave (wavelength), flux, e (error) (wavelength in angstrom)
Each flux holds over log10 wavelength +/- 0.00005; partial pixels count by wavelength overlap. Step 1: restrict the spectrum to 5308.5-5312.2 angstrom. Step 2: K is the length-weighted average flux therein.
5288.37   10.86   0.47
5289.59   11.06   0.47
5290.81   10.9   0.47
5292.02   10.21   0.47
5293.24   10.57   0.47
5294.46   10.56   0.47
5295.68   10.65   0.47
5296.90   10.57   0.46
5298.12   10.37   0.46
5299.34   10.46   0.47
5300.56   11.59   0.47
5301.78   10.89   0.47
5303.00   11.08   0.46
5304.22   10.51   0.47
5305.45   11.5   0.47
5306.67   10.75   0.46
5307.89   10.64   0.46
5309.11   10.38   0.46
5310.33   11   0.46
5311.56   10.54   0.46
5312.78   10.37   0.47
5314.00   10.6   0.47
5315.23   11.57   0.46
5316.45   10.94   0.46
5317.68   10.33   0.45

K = 10.6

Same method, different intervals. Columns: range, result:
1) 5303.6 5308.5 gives 10.8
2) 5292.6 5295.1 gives 10.5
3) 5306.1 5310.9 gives 10.7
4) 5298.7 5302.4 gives 11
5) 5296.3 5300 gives 10.5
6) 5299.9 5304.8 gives 11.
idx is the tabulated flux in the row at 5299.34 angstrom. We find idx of 10.46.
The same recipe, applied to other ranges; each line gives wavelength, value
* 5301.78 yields 10.89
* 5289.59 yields 11.06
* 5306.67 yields 10.75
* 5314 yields 10.6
